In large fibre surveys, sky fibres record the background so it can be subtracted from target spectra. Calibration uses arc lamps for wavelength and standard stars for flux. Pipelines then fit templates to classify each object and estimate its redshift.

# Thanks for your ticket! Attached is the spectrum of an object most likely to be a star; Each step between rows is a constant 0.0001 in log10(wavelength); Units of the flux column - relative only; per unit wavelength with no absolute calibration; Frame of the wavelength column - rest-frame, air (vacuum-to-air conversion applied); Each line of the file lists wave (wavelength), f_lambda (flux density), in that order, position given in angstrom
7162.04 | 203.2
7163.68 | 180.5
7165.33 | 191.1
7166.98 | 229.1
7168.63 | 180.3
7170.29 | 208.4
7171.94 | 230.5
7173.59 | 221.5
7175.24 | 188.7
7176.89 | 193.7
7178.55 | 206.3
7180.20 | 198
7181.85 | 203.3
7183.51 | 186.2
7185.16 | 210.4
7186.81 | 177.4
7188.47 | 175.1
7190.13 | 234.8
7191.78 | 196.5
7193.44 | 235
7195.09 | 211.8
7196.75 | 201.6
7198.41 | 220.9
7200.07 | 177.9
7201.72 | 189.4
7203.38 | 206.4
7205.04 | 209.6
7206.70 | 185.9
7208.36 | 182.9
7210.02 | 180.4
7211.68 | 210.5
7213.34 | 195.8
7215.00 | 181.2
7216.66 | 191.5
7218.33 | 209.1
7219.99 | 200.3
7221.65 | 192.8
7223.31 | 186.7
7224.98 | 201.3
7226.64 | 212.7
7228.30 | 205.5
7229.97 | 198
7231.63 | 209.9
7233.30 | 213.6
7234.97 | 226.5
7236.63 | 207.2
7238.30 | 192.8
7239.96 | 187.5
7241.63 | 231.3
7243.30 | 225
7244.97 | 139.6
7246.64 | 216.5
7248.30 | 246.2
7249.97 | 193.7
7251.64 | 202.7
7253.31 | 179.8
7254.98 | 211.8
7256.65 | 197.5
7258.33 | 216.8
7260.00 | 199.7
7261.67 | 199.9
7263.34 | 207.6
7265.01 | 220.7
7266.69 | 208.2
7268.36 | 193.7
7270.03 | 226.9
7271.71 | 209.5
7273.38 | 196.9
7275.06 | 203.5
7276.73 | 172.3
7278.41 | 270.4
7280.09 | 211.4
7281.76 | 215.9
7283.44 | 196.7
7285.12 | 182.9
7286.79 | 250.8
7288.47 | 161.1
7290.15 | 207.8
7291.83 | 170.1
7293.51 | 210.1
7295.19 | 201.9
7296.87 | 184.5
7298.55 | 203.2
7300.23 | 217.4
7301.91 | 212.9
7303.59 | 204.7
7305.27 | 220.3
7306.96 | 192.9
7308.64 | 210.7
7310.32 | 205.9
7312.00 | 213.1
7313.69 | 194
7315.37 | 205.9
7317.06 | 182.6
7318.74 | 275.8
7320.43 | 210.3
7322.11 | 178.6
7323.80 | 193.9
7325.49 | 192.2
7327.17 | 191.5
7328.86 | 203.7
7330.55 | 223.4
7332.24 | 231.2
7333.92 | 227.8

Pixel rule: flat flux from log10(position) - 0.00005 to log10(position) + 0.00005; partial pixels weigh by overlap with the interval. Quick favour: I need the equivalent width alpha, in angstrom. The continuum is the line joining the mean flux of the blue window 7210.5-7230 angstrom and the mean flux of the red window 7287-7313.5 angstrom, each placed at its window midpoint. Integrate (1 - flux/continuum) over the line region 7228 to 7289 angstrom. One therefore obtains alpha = -1.9 angstrom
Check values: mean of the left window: 198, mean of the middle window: 206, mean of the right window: 202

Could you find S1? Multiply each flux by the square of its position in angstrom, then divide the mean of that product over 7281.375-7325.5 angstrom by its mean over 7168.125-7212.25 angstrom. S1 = 1.0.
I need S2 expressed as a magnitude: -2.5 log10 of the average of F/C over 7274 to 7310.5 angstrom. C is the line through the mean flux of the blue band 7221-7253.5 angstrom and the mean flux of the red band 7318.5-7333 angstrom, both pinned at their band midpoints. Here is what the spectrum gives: 0.01 mag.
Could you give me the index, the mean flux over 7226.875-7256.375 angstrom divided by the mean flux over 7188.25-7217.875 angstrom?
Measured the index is 1.03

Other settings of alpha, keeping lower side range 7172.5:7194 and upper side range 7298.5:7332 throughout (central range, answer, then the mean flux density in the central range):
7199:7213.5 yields 0.67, 194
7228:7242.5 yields -0.29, 208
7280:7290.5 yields 0.15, 203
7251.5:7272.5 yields -0.08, 206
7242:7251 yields -0.05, 206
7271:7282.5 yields -0.32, 211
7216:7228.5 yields 0.23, 200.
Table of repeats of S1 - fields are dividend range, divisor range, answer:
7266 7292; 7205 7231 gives 1.07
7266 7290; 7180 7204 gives 1.05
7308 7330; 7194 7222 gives 1.07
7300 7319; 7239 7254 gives 1.05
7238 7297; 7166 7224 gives 1.04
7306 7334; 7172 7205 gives 1.06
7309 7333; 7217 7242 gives 1.04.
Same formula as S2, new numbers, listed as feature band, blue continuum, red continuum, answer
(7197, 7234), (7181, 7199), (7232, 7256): 0.04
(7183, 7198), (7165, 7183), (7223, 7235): 0.01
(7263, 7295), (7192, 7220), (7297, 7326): -0.01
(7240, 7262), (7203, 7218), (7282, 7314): -0.03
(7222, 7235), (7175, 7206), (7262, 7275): 0.00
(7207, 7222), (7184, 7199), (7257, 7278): 0.07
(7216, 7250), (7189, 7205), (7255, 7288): 0.02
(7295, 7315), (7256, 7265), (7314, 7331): 0.00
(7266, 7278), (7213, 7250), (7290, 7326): 0.00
